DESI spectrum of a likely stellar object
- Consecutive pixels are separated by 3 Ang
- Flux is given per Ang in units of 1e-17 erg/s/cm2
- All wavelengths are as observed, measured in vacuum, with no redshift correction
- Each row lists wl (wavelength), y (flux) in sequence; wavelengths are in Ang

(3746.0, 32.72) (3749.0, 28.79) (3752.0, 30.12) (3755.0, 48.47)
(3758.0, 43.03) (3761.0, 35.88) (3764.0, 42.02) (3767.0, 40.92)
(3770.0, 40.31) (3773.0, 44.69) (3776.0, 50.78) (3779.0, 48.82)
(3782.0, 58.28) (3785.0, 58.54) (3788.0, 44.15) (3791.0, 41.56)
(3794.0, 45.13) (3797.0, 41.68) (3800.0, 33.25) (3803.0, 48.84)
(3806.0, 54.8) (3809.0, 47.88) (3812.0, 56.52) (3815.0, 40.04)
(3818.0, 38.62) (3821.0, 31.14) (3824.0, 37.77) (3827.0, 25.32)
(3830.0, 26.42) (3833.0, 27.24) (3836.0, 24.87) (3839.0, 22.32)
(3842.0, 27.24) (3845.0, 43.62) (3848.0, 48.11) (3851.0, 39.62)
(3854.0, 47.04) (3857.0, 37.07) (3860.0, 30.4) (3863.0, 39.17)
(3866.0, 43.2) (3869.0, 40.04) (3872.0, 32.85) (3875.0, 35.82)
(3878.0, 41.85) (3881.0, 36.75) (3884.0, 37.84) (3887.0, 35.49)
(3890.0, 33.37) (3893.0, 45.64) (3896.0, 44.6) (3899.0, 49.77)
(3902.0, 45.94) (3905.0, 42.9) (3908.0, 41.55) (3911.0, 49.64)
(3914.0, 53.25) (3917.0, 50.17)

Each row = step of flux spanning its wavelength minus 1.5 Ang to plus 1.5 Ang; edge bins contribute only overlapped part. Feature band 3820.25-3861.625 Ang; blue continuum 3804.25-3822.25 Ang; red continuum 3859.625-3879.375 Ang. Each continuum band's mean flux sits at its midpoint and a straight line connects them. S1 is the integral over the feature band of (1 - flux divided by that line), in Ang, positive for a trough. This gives 7.9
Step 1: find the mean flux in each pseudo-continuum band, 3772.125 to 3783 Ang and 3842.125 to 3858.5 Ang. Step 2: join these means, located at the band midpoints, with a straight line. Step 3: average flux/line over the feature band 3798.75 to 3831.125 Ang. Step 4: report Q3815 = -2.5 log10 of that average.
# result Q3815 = 0.15 mag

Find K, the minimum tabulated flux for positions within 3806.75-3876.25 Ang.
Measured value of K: 22.32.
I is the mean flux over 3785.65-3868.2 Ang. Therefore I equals 38.8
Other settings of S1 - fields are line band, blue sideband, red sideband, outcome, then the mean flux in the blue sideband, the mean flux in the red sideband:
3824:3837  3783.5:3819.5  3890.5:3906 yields 5.2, 45.9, 45.1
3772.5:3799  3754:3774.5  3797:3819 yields -2.6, 42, 45.6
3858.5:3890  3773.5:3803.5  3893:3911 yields 5.9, 47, 45.4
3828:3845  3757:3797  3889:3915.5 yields 6.8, 45.6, 45.4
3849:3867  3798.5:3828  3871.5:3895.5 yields -0.1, 41.7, 37.9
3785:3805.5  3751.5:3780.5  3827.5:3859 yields -2.4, 42.9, 34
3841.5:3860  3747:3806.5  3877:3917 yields 1.3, 43.7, 43.3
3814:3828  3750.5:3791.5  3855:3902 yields 2.5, 44.9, 39.2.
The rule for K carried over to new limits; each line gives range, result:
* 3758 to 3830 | 25.32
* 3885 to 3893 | 33.37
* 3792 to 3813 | 33.25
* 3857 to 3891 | 30.4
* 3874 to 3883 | 35.82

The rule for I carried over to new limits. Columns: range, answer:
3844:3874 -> 40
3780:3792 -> 50.9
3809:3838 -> 34.7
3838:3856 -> 38.4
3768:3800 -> 46.6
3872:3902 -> 40.1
